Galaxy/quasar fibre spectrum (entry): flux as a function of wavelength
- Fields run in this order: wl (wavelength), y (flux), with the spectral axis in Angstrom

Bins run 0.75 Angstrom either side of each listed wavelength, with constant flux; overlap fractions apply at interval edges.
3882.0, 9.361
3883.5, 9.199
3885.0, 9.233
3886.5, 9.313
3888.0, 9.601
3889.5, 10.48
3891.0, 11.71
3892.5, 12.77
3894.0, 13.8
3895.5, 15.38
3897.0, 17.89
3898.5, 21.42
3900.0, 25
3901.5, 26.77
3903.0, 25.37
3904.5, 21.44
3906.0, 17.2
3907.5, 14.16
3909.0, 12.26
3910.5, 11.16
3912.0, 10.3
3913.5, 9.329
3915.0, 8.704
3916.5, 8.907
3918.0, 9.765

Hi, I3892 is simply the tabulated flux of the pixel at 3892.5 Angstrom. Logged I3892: 12.77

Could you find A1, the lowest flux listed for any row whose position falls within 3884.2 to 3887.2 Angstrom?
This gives 9.233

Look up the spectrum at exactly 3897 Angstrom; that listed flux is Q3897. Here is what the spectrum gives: 17.89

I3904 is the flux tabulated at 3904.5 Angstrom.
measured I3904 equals 21.44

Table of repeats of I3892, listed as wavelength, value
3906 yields 17.2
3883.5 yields 9.199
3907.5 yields 14.16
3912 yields 10.3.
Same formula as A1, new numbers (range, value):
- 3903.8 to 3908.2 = 14.16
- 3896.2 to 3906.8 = 17.2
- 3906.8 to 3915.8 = 8.704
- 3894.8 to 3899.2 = 15.38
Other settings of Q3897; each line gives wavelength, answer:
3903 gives 25.37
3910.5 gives 11.16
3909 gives 12.26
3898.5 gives 21.42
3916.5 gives 8.907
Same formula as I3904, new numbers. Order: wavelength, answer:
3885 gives 9.233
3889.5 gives 10.48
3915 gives 8.704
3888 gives 9.601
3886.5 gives 9.313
